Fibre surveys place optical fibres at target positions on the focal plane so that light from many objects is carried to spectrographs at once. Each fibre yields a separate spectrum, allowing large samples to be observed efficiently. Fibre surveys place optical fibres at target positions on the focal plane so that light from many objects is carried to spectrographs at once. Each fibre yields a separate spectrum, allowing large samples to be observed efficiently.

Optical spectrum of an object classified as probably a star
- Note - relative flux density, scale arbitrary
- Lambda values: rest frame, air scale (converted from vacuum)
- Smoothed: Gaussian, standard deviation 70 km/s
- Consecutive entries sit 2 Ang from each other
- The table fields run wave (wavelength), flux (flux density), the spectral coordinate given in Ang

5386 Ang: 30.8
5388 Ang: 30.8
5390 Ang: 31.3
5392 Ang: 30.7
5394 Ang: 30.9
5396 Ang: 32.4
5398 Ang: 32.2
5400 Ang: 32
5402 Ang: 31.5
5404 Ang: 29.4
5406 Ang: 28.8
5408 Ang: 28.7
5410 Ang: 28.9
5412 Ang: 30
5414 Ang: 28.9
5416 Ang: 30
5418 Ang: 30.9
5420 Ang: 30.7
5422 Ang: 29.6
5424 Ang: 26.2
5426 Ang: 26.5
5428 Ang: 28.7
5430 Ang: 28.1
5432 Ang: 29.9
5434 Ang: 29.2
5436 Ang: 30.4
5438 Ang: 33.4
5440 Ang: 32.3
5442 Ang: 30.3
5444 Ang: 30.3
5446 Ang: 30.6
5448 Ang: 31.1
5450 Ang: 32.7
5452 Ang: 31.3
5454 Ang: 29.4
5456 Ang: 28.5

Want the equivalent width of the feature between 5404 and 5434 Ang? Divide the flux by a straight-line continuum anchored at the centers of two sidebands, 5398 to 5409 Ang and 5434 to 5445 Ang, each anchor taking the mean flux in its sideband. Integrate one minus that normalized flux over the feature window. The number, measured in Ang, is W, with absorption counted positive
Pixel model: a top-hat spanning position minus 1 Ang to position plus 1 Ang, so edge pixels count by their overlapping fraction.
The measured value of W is 1.6 Ang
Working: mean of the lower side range 30.3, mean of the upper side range 31.1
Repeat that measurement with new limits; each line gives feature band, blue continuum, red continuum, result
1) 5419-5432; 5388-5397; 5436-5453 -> 1.2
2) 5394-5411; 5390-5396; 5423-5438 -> 0.0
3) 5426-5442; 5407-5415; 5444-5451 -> 0.2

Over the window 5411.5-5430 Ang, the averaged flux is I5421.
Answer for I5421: 29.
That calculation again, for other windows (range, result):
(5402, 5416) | 29.3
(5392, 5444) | 30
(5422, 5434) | 28.1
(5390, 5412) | 30.6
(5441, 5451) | 31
